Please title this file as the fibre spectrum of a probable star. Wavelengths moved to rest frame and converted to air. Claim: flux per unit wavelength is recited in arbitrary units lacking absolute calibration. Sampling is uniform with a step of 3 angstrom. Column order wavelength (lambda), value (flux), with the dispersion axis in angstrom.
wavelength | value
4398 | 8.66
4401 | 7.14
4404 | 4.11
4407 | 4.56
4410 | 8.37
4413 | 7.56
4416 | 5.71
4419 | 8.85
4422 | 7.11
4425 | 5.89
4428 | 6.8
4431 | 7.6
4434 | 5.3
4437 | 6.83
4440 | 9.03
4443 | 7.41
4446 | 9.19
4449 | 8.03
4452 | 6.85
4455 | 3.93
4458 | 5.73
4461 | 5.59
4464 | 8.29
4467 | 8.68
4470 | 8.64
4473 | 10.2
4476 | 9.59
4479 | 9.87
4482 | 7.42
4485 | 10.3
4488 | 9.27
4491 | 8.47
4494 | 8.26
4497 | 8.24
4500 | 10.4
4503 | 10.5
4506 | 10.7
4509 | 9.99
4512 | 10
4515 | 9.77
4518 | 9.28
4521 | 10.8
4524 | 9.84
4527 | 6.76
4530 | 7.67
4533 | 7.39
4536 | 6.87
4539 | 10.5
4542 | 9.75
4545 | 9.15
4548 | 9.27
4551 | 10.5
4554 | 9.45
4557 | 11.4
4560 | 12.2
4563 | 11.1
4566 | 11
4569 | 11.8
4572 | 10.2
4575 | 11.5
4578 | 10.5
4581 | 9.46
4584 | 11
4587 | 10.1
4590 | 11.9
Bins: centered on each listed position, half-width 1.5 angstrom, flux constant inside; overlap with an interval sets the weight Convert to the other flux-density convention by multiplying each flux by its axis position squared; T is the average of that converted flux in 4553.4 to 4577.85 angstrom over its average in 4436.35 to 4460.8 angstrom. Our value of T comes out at 1.66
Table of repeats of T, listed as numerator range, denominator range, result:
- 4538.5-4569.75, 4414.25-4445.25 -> 1.57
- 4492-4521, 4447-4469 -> 1.45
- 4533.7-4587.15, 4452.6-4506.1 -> 1.26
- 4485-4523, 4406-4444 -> 1.43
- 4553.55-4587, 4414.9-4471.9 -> 1.61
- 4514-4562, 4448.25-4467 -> 1.50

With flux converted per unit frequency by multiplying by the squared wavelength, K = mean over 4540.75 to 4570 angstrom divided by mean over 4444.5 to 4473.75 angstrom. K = 1.5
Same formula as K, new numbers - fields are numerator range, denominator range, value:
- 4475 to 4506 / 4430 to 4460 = 1.36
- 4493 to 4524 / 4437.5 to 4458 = 1.39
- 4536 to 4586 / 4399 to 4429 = 1.68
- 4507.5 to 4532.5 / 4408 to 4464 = 1.36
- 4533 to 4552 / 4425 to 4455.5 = 1.34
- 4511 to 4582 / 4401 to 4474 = 1.46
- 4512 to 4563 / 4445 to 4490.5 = 1.21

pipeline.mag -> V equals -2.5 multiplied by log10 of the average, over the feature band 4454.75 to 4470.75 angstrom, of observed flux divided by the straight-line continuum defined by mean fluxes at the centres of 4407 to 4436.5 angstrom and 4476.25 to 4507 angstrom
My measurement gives 0.20 mag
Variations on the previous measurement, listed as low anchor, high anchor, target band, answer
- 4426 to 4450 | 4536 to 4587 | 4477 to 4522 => -0.07 mag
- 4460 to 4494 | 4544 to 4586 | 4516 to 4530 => 0.08 mag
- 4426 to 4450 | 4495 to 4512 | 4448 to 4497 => 0.09 mag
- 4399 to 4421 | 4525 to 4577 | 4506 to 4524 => -0.12 mag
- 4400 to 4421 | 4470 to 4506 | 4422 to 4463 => 0.13 mag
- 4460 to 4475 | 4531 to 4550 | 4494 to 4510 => -0.14 mag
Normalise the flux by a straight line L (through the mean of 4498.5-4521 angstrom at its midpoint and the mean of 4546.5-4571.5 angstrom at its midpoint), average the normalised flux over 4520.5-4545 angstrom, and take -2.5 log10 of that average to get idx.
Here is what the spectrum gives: 0.21 mag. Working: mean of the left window 10.1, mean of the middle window 8.64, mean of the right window 10.8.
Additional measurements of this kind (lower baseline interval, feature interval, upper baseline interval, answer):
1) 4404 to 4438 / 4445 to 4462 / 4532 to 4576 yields 0.153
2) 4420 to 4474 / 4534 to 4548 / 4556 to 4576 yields 0.161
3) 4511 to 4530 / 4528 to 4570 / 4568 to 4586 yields 0.024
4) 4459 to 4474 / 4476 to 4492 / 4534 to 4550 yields -0.097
